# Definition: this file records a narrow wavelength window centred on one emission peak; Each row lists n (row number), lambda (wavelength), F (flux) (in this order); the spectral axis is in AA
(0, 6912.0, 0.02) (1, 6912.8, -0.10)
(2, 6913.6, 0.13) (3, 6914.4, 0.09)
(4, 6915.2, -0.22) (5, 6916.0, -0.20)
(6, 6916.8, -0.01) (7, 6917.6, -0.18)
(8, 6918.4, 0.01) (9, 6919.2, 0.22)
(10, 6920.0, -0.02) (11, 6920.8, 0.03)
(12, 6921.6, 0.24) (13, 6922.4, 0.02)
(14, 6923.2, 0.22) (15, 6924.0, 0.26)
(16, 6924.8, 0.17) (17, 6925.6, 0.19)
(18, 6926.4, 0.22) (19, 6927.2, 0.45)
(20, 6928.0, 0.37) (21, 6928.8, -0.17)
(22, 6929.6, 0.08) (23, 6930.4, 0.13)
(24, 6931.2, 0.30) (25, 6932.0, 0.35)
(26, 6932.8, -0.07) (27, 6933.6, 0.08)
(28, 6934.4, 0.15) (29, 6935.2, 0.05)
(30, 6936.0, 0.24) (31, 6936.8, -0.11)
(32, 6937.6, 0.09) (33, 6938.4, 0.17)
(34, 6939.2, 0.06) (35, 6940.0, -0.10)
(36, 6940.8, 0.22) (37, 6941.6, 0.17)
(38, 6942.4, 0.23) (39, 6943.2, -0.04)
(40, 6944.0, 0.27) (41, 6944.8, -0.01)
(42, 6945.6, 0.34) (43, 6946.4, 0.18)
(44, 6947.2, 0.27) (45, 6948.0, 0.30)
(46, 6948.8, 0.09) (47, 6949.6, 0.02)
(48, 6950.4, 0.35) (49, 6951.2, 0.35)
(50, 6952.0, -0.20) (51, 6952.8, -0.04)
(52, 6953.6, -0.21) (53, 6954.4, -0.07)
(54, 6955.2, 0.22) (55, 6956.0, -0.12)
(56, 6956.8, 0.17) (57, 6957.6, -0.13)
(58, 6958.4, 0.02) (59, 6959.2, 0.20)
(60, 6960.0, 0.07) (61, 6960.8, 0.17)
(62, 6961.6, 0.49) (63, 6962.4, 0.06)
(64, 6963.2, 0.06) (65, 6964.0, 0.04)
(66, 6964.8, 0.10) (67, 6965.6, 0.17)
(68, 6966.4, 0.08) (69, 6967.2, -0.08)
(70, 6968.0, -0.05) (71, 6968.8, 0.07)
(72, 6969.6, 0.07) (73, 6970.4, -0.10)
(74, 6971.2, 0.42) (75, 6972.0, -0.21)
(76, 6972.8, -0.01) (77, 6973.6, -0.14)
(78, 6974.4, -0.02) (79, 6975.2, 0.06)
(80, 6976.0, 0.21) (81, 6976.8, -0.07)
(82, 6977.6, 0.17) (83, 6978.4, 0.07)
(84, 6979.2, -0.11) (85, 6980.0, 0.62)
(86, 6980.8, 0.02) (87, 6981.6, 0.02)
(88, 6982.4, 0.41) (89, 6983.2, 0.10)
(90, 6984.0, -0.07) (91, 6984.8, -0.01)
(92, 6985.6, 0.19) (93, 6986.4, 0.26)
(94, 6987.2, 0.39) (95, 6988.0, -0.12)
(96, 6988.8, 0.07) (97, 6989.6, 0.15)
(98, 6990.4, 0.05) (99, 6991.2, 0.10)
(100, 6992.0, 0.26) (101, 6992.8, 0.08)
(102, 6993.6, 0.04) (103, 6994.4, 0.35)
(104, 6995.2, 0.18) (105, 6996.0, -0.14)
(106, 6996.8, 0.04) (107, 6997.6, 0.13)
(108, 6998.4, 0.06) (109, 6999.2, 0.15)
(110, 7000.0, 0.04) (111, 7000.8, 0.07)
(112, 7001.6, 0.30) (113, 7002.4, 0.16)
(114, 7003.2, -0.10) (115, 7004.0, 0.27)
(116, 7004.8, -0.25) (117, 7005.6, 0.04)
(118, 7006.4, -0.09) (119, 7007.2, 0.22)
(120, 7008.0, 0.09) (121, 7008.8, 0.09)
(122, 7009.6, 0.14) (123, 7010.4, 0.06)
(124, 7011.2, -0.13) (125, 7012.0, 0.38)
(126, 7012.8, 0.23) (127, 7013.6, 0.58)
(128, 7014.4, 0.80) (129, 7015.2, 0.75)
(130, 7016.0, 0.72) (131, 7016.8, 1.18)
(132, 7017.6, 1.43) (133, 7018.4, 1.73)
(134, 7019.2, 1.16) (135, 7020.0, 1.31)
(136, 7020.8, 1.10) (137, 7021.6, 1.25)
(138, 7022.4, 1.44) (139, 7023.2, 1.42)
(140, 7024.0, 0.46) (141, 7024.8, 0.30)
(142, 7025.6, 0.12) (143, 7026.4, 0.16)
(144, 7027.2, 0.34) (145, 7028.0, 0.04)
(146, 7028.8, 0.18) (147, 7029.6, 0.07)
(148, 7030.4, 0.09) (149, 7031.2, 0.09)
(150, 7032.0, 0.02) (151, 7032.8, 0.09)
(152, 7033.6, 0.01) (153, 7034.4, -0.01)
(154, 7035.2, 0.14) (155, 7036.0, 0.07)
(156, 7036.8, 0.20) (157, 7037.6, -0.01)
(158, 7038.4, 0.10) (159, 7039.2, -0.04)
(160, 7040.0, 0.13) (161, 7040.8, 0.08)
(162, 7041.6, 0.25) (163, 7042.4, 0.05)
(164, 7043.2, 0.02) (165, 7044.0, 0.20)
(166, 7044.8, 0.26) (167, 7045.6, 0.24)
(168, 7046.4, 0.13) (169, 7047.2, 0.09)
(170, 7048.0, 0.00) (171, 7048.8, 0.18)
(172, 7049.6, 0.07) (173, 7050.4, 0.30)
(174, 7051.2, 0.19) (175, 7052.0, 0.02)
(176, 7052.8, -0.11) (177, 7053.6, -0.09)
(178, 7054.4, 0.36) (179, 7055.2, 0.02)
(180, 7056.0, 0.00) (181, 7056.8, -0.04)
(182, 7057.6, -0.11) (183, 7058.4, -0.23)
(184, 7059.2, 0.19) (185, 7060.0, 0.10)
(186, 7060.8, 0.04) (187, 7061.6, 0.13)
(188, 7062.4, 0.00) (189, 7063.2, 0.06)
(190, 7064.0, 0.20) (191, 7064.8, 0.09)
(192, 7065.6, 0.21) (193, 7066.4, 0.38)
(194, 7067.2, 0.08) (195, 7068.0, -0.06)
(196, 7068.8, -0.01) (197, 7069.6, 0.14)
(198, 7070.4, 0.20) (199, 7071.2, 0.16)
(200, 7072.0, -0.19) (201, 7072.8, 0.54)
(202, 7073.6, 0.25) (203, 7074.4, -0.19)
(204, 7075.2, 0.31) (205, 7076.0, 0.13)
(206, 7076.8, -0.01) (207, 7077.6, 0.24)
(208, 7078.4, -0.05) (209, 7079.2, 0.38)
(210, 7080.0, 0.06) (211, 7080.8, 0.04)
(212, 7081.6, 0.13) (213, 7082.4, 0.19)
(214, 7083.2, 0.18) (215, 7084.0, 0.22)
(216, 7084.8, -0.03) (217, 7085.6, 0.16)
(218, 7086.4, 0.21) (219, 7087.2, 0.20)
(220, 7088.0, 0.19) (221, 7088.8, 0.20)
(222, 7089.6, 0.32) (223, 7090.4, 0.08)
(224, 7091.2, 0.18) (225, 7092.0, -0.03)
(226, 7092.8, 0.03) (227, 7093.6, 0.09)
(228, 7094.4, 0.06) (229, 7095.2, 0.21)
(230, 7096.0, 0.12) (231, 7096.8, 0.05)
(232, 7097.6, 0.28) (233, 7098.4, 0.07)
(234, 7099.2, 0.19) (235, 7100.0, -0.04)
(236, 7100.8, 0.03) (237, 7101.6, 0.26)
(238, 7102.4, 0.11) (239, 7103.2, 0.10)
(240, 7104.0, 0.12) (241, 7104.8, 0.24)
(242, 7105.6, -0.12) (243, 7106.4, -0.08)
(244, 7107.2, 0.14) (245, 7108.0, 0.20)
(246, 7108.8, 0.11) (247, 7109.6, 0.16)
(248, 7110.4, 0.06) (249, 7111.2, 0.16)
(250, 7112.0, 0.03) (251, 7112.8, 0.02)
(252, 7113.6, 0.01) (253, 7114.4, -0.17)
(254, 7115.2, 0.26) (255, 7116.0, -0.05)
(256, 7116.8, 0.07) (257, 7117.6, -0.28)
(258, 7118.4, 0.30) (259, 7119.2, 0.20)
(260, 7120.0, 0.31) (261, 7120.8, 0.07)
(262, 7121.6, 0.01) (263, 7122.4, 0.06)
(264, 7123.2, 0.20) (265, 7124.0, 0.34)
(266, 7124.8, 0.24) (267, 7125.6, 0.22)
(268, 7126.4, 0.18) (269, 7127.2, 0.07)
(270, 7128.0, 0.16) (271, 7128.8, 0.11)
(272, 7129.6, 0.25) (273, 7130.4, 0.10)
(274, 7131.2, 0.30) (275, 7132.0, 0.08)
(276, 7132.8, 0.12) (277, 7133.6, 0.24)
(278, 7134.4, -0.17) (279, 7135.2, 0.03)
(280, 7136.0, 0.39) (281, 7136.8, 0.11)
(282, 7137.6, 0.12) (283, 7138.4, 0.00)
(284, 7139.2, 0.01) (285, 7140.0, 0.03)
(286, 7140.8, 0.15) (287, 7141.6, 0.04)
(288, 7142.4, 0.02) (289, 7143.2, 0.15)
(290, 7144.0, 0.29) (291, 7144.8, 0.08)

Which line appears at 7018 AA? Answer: [O II] 3727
